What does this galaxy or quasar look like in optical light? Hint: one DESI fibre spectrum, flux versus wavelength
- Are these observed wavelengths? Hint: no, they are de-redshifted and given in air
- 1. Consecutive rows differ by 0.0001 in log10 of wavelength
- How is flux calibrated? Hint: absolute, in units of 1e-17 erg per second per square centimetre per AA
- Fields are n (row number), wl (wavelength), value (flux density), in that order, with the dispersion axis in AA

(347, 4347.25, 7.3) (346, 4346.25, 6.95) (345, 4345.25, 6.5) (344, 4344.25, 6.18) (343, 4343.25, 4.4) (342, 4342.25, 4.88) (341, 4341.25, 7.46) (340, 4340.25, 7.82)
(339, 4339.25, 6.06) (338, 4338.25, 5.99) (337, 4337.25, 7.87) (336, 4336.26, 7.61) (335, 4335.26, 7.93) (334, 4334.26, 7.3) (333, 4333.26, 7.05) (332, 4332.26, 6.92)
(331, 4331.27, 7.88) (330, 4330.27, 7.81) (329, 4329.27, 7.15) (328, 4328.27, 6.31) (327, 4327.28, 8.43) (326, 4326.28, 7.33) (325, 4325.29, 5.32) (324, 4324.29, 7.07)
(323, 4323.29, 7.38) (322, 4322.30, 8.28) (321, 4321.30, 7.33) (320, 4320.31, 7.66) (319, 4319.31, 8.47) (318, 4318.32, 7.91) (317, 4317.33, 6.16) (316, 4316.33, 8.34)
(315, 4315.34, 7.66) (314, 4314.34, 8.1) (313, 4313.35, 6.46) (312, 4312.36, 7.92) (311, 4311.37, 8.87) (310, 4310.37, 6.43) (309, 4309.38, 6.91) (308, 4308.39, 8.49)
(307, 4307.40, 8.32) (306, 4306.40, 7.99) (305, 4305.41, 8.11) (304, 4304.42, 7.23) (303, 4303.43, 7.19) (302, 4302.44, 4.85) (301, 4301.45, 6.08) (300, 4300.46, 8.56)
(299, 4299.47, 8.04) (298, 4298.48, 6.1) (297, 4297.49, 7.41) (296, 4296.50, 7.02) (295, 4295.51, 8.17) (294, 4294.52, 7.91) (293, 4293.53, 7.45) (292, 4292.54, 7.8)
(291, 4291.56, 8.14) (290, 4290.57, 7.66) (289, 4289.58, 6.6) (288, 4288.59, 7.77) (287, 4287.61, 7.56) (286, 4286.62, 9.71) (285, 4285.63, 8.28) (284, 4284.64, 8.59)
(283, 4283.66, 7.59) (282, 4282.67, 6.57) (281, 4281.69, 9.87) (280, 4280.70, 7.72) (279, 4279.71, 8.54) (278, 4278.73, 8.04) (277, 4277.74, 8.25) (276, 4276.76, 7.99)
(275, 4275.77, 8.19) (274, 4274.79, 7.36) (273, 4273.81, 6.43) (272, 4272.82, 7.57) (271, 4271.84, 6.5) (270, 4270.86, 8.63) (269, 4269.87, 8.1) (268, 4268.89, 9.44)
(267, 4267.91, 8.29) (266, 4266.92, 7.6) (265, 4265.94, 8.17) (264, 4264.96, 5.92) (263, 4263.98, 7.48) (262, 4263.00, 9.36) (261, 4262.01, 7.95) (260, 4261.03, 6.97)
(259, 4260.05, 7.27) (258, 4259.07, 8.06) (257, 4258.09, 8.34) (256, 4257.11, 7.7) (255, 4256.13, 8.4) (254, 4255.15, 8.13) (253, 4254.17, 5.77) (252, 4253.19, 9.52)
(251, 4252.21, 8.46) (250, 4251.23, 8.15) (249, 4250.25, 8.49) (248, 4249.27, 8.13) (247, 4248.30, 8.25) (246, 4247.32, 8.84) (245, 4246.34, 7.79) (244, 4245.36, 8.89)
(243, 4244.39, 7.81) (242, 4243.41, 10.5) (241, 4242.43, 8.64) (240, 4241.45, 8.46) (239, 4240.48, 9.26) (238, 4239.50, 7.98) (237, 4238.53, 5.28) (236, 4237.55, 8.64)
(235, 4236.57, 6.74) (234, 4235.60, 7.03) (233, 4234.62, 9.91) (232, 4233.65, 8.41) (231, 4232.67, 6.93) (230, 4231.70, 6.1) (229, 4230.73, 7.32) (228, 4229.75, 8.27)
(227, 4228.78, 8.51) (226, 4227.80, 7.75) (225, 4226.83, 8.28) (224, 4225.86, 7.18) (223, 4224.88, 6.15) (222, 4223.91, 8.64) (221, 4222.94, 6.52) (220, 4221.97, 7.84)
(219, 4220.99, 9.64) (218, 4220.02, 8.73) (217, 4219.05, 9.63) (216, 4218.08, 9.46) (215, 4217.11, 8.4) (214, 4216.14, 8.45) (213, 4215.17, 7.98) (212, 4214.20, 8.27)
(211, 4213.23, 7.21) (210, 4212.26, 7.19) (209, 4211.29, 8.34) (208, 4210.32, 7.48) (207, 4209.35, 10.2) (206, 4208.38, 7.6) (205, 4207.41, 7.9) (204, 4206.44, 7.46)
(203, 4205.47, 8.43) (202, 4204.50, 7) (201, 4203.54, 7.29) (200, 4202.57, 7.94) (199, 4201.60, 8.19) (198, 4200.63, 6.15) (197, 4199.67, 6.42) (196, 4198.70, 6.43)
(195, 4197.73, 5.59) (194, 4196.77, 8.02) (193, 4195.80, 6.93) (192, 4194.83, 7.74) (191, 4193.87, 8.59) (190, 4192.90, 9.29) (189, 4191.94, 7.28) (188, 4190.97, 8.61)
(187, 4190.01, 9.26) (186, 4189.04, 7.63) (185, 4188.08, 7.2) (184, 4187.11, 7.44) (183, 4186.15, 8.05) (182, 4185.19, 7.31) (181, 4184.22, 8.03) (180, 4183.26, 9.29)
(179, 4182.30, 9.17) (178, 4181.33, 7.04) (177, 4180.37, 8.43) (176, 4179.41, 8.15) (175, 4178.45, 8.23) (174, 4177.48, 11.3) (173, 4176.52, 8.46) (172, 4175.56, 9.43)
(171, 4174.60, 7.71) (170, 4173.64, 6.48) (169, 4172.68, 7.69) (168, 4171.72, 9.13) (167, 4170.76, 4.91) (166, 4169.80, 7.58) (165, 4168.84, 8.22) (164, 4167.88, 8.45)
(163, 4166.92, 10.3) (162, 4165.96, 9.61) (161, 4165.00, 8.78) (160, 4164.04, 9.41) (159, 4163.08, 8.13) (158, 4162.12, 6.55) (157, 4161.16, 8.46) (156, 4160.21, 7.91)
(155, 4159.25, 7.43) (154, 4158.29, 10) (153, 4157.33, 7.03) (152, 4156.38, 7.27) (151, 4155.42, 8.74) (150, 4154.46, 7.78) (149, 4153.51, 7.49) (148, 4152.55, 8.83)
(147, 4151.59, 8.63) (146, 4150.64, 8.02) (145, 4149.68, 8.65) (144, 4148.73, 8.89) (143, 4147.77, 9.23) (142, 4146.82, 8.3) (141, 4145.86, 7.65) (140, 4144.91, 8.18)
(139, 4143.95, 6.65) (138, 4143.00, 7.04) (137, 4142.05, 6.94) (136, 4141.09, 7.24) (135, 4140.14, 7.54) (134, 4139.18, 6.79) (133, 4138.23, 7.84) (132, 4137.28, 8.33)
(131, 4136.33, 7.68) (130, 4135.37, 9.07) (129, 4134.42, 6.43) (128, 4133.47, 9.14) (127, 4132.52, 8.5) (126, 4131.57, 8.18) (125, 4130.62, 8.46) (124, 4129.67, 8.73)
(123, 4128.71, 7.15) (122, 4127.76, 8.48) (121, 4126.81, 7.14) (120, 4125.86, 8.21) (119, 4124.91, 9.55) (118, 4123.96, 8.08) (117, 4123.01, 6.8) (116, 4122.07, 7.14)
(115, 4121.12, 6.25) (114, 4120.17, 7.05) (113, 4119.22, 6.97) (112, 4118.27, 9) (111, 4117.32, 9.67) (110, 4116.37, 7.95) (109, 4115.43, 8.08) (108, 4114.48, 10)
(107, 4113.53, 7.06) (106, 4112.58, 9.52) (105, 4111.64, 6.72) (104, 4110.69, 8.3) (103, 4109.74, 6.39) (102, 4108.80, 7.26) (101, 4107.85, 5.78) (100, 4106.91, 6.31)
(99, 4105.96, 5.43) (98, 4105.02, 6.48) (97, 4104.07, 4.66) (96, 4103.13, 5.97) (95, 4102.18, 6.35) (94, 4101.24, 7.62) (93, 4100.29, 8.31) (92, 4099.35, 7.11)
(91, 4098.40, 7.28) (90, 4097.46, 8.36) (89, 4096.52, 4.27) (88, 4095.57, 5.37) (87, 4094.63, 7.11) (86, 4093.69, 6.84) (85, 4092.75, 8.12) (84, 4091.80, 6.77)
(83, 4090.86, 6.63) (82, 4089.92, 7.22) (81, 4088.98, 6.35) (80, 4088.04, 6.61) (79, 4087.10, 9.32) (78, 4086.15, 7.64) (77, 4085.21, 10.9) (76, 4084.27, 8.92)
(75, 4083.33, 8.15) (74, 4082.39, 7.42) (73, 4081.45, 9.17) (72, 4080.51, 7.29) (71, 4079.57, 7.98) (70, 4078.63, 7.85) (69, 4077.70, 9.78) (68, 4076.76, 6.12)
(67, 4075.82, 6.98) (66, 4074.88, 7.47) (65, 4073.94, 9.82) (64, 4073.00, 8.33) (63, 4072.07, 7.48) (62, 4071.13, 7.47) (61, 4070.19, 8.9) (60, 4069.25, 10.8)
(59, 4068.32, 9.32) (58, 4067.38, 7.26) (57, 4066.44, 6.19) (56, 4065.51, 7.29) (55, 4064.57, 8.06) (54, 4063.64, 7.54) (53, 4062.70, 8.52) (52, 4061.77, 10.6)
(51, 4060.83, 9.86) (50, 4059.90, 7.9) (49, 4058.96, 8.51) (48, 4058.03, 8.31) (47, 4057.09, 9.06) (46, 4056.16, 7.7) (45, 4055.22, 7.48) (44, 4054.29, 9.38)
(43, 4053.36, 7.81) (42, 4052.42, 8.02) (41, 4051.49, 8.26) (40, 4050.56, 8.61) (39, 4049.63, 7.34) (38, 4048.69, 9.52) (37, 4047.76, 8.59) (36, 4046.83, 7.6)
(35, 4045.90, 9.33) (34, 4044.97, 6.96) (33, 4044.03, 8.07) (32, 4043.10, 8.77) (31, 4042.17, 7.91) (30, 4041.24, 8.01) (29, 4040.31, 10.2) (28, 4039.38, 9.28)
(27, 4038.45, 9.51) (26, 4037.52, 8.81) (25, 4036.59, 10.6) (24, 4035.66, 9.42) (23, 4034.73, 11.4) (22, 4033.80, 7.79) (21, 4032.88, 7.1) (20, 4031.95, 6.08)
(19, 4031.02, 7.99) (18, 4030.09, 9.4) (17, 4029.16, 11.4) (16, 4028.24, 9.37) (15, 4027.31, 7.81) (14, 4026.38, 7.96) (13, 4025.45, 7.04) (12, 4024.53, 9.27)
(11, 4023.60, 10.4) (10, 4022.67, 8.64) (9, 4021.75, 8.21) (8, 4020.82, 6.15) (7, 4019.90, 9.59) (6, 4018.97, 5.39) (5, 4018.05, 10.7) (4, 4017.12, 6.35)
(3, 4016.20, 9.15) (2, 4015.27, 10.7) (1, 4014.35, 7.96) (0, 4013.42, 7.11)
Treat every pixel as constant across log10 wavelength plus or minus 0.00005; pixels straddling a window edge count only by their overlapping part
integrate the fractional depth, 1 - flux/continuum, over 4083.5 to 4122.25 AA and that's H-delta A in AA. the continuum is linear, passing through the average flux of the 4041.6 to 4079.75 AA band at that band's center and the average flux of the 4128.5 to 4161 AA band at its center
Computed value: 4.0 AA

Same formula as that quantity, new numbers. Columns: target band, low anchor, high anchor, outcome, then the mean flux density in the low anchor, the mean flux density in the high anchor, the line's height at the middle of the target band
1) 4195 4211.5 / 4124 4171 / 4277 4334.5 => 0.9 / 8.09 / 7.59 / 7.91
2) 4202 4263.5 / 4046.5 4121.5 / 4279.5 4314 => -2.9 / 7.77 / 7.65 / 7.69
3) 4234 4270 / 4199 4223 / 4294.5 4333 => -1.5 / 8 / 7.42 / 7.77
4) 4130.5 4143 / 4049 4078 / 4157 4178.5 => 0.7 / 8.26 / 8.32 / 8.3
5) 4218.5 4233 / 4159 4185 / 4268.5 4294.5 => 0.5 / 8.3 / 7.93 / 8.12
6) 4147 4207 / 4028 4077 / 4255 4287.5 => 1.0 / 8.49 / 7.96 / 8.19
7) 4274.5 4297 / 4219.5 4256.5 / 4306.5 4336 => -0.7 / 8.04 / 7.49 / 7.73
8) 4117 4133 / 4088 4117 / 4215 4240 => -1.8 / 7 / 7.91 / 7.16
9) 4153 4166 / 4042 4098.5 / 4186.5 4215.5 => -0.6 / 8.01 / 7.7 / 7.8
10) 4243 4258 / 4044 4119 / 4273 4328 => -1.3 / 7.82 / 7.62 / 7.67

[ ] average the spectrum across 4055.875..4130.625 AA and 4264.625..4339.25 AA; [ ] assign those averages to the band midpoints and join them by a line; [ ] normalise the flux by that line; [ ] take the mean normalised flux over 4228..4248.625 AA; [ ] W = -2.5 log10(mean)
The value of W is -0.06 mag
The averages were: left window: 7.73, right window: 7.59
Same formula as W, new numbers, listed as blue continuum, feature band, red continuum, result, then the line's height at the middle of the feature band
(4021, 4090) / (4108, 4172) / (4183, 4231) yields 0.016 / 8.12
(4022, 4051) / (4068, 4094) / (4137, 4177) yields 0.054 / 8.46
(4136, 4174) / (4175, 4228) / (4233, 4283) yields 0.001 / 8.02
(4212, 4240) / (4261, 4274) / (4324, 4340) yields -0.029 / 7.59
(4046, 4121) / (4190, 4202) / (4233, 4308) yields 0.048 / 7.85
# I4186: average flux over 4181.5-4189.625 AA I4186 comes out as 7.99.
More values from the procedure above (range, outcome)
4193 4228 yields 7.82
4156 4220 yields 8.05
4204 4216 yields 7.94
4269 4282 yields 7.95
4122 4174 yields 8.03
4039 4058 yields 8.39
